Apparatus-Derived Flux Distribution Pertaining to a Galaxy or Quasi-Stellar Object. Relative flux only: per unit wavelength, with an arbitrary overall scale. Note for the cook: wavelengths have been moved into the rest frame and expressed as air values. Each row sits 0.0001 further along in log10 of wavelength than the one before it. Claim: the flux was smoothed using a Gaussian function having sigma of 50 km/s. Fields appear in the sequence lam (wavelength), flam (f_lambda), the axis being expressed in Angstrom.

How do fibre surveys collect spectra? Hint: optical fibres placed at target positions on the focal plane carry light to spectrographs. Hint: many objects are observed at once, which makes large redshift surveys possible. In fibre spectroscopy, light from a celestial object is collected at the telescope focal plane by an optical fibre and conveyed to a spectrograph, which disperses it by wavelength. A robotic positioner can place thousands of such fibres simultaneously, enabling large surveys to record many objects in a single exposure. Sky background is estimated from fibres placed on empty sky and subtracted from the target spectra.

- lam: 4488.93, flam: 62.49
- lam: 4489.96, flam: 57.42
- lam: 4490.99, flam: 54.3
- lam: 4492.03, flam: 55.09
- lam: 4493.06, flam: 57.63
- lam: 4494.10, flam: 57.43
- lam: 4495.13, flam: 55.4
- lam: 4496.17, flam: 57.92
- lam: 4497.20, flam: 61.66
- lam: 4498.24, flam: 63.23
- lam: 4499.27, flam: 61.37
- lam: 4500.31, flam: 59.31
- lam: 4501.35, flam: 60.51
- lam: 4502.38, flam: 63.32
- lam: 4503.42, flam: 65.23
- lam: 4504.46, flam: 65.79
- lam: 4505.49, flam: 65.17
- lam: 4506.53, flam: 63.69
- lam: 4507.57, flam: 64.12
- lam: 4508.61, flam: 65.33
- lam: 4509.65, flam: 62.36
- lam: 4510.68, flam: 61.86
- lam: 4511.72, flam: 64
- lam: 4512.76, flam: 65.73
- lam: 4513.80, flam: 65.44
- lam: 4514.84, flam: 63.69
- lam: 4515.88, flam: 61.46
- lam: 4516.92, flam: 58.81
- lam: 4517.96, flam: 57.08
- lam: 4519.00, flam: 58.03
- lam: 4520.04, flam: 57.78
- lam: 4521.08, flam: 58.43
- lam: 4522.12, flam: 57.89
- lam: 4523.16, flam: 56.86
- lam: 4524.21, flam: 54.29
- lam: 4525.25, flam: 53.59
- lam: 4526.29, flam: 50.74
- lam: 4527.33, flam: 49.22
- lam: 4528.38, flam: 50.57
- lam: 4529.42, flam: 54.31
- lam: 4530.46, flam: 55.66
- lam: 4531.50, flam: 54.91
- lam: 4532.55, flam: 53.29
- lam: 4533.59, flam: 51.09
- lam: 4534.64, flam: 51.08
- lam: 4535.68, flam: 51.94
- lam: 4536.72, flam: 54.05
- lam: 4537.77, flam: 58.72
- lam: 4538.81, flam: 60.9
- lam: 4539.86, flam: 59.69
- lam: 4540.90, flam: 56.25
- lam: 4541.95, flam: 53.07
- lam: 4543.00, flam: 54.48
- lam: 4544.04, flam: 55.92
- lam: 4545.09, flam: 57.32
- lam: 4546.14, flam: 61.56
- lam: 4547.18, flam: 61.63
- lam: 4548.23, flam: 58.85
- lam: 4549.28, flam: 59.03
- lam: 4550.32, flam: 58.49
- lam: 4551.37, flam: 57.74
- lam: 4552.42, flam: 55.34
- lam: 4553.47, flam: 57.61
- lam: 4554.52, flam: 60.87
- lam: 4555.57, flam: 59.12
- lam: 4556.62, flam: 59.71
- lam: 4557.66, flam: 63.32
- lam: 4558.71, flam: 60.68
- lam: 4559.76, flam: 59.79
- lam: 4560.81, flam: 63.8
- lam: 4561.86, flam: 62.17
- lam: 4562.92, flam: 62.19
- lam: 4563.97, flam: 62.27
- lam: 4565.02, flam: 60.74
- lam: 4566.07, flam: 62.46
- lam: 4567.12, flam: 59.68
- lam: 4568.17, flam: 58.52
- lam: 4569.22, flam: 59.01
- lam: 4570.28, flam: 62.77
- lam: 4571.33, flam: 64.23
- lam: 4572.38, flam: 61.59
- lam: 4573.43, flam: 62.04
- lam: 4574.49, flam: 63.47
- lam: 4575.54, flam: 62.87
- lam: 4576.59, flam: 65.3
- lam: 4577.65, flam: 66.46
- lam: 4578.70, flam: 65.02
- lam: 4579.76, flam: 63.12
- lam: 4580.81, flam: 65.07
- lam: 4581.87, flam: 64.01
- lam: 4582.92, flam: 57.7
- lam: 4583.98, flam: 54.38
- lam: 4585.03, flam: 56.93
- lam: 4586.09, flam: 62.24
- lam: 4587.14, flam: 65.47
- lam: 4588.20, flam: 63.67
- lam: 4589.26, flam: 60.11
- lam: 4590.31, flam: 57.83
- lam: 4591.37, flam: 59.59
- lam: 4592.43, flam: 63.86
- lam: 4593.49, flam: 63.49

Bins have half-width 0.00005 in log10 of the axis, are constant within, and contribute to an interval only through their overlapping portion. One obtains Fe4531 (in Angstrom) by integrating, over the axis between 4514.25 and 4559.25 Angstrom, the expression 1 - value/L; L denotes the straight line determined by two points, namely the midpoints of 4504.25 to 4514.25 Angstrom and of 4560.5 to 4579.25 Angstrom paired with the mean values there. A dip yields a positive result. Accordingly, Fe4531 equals 4.67 Angstrom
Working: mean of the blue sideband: 64.3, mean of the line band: 56.9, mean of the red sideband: 62.4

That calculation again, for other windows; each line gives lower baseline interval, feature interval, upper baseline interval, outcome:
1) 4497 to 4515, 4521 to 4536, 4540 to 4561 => 1.9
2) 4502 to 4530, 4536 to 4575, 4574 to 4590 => 1.1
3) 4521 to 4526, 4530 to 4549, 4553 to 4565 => 0.6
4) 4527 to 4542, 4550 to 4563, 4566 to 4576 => -0.3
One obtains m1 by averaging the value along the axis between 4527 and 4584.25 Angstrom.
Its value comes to 59.1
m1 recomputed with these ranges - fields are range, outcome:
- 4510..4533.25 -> 57.4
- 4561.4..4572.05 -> 61.4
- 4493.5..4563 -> 58.8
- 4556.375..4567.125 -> 61.7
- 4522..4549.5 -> 55.4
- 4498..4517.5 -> 63.2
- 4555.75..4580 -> 62.2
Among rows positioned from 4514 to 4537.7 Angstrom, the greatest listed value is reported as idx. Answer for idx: 63.69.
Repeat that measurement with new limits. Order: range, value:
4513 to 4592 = 66.46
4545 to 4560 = 63.32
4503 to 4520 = 65.79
